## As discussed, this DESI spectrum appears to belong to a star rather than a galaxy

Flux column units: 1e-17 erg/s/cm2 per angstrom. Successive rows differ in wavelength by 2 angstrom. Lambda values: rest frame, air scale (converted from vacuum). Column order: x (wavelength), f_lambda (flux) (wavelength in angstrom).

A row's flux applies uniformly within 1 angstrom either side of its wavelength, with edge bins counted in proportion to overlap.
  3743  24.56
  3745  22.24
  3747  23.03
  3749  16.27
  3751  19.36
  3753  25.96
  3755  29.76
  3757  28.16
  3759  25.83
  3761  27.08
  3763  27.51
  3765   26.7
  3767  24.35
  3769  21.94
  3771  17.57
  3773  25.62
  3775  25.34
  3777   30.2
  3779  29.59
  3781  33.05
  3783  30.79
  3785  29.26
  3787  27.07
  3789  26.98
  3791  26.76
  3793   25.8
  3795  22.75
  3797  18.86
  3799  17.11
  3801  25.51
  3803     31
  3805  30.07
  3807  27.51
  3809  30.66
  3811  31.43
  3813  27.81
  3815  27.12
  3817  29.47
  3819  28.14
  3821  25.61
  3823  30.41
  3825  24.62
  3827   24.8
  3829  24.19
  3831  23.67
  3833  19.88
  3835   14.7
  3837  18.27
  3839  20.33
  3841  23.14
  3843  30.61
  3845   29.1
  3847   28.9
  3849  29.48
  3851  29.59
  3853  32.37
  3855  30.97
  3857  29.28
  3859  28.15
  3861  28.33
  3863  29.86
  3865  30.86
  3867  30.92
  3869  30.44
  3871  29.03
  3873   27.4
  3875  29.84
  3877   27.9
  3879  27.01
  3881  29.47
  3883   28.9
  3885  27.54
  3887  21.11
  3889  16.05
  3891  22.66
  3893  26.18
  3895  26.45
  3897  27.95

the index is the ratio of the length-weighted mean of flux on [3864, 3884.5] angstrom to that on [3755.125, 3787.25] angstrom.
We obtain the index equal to 1.08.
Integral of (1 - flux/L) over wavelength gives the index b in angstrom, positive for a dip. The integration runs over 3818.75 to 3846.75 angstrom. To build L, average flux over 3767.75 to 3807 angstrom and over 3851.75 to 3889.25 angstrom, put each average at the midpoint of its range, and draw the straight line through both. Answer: 3.3 angstrom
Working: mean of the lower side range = 26.1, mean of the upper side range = 28.4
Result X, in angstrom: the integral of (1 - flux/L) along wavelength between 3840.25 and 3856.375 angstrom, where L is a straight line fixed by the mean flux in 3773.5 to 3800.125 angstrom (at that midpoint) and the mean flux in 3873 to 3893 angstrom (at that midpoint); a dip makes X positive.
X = -2.1 angstrom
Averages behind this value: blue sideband 26.4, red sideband 25.7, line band 29.4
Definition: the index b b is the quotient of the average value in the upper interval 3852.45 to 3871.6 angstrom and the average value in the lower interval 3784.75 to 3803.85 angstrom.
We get 1.2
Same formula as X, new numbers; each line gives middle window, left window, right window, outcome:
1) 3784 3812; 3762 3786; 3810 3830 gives 0.65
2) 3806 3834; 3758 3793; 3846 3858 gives 1.82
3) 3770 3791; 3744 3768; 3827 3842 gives -3.61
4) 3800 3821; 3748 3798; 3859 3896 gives -1.97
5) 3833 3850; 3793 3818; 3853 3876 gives 2.66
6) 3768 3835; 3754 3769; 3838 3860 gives 3.05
